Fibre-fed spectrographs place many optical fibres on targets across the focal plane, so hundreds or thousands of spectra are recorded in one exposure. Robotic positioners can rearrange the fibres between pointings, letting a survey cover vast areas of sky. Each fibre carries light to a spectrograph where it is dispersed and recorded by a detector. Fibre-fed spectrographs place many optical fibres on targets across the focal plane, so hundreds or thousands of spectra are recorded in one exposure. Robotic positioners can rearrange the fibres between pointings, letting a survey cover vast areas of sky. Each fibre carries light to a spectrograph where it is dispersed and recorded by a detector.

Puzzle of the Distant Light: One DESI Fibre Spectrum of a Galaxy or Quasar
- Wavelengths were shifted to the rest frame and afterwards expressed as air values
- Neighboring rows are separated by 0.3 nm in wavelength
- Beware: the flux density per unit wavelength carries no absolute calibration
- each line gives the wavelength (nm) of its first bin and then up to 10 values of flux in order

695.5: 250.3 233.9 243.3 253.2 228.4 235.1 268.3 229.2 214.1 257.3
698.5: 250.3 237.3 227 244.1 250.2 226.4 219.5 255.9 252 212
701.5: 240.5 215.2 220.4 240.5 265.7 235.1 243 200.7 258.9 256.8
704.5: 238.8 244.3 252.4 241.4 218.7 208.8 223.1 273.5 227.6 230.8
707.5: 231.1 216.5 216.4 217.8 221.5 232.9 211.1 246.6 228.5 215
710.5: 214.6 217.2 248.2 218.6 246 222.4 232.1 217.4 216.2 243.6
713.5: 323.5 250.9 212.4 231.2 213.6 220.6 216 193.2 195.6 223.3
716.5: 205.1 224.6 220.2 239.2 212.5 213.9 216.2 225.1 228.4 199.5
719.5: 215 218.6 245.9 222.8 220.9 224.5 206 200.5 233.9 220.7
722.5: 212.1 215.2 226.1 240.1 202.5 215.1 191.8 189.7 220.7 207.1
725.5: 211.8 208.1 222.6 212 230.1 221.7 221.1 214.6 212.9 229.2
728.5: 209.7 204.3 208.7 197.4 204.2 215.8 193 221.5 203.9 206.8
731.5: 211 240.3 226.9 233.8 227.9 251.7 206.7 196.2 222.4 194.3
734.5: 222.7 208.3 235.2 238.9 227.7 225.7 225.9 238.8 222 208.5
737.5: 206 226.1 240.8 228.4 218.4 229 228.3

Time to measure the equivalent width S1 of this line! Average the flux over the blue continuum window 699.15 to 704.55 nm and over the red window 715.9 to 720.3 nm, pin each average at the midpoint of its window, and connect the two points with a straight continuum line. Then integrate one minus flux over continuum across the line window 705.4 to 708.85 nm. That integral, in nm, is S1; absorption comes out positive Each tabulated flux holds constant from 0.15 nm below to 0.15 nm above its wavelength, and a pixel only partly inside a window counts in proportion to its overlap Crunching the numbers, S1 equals 0.07 nm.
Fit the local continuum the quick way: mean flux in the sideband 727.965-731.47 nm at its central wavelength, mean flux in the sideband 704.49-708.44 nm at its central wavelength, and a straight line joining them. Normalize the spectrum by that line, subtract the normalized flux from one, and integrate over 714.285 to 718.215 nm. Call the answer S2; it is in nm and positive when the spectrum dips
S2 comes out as 0.11 nm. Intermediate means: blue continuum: 232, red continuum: 209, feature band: 216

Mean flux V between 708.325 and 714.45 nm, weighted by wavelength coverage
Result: 232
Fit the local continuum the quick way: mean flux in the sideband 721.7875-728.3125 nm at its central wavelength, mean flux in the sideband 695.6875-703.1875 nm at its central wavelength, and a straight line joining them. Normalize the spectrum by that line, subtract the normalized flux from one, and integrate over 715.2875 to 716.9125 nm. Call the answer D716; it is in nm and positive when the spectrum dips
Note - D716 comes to 0.11 nm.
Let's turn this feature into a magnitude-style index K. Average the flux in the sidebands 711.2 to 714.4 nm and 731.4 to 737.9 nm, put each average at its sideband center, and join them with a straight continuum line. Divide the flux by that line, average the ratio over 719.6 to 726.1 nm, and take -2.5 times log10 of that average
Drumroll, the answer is 0.07 mag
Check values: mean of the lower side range 238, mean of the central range 216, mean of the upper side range 223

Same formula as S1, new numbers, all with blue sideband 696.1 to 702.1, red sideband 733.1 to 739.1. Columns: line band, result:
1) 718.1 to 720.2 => 0.08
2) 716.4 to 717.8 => 0.05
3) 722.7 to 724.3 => 0.07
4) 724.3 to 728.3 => 0.20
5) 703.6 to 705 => -0.06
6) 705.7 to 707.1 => 0.02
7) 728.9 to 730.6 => 0.14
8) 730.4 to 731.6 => 0.07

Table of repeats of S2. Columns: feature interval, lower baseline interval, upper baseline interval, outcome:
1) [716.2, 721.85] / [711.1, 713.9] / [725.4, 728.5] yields 0.28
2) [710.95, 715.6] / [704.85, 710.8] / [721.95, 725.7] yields -0.21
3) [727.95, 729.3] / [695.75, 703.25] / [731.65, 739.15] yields 0.09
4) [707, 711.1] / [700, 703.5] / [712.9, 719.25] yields 0.10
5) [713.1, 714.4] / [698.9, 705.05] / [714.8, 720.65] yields -0.19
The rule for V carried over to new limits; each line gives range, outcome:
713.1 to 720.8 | 224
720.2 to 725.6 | 215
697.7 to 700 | 239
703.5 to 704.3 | 240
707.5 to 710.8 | 222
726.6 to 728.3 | 221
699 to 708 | 236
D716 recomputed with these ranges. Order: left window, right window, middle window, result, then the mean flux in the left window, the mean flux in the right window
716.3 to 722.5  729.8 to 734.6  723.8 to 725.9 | 0.118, 220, 217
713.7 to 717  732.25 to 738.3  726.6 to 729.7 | 0.091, 216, 223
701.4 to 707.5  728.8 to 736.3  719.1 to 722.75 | 0.111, 237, 217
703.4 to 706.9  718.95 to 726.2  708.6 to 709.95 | 0.023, 238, 216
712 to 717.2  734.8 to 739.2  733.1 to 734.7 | 0.114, 226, 226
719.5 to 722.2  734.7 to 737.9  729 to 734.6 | 0.208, 221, 224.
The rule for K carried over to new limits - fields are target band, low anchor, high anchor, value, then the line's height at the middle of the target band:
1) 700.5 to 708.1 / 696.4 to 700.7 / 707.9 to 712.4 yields -0.015 mag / 232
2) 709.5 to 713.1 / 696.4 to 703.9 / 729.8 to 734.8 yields 0.015 mag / 230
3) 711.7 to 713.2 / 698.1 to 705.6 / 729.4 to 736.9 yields 0.028 mag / 233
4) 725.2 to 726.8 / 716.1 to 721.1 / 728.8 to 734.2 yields 0.009 mag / 217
